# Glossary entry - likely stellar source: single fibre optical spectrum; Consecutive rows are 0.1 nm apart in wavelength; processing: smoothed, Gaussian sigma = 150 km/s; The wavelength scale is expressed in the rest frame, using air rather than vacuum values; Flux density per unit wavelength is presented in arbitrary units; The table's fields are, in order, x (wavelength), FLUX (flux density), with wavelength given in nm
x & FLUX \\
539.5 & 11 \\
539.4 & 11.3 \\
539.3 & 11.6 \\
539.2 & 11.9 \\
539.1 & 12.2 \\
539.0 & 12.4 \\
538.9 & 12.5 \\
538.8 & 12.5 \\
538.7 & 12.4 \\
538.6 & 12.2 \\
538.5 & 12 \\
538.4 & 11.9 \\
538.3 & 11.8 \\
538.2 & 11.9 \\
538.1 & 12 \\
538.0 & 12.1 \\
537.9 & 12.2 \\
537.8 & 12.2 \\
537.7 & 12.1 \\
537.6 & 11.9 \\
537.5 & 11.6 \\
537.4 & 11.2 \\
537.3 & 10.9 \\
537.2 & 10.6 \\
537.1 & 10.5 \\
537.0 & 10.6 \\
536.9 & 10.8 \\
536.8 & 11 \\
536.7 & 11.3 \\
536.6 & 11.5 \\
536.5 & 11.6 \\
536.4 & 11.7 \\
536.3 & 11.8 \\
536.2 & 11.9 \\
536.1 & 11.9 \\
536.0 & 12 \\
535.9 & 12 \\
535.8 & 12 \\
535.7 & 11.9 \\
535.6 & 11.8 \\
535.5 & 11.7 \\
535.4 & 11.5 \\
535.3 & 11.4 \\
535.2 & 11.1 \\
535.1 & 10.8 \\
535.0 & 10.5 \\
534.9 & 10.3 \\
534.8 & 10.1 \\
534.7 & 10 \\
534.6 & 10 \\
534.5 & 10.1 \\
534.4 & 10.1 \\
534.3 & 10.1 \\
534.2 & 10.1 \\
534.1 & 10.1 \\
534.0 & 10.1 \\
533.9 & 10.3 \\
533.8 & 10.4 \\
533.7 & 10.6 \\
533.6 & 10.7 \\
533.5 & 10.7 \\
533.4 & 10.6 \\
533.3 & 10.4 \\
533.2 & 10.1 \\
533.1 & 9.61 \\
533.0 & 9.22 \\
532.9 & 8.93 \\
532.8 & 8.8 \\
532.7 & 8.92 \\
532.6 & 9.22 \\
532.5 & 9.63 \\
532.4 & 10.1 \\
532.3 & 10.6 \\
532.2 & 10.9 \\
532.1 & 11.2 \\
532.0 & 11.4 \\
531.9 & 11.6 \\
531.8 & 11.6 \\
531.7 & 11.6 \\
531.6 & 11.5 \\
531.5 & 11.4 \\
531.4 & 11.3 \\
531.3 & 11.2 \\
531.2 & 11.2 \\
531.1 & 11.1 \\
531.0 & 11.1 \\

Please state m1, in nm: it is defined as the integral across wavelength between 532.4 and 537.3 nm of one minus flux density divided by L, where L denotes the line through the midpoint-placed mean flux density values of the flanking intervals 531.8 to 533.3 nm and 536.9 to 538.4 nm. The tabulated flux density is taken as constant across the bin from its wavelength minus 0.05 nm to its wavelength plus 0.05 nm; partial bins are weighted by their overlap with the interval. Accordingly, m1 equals 0.046 nm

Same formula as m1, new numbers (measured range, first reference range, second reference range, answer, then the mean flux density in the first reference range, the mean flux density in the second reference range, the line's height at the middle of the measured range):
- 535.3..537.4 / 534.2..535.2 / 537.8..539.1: -0.07 nm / 10.3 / 12.2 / 11.1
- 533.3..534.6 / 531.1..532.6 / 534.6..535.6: 0.07 nm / 11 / 10.8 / 10.9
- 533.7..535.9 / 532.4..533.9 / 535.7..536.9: 0.02 nm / 9.87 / 11.7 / 10.8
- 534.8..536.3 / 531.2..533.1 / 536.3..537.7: -0.06 nm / 10.5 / 11.2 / 11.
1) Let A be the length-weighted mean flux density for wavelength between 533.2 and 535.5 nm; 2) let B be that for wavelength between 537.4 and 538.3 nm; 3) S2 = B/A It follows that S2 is 1.1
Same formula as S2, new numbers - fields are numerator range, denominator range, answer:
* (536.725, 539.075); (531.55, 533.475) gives 1.13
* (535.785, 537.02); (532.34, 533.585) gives 1.19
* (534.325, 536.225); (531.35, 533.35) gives 1.07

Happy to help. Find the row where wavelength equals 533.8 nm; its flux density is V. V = 10.4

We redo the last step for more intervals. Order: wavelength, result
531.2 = 11.2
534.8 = 10.1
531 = 11.1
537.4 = 11.2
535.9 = 12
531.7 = 11.6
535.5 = 11.7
